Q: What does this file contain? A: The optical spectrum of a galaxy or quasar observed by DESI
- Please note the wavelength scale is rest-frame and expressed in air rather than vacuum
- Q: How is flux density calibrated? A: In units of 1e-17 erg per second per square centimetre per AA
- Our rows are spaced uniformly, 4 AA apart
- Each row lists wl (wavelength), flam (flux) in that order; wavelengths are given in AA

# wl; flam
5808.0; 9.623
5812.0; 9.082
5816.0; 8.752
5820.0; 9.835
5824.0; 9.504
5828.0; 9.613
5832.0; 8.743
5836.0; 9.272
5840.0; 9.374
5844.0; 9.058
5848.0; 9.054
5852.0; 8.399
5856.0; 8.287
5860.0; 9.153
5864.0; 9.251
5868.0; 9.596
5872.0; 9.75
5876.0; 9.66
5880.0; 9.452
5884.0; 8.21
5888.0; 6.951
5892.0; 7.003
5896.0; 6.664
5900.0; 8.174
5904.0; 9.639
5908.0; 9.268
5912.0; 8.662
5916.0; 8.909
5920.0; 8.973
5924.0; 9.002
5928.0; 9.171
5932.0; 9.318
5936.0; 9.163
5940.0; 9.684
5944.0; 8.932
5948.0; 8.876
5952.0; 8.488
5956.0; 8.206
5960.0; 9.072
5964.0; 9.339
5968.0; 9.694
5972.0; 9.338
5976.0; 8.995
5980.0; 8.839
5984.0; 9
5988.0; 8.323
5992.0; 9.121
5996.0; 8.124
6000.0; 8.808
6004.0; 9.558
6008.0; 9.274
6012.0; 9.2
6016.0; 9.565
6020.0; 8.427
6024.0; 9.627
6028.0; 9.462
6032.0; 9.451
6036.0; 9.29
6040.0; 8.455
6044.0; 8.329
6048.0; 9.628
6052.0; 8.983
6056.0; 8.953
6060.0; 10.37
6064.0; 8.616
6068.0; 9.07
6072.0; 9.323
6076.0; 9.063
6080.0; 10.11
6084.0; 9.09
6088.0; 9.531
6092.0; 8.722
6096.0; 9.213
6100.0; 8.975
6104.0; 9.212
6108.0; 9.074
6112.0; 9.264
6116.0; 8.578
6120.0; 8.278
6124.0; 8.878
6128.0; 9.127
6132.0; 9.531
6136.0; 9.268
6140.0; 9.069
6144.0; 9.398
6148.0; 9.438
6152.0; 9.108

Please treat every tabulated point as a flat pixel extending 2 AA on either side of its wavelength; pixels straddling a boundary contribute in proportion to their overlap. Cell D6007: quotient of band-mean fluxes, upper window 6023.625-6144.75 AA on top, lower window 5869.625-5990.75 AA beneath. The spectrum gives 1.04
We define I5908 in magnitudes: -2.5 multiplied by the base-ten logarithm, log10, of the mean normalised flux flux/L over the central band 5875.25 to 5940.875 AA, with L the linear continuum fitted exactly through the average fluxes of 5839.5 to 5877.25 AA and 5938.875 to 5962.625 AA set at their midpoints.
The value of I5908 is 0.04 mag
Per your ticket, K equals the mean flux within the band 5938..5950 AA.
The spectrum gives 9.16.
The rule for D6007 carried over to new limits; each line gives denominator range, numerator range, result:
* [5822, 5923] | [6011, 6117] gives 1.04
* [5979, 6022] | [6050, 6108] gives 1.03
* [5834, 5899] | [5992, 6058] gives 1.04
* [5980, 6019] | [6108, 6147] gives 1.01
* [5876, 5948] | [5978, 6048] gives 1.04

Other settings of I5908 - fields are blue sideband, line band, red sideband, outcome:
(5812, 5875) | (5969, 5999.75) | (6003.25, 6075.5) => 0.04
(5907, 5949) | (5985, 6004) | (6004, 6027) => 0.06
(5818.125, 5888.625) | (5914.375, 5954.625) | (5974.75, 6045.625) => 0.00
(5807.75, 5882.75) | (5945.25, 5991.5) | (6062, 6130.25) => 0.03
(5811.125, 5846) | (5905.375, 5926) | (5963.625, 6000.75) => 0.01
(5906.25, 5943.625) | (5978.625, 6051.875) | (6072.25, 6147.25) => 0.01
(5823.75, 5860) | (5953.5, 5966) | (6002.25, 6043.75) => 0.03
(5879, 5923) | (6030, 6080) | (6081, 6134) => -0.03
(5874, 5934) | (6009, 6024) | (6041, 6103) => -0.02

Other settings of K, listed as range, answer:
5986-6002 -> 8.59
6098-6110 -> 9.09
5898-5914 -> 8.94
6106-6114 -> 9.17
